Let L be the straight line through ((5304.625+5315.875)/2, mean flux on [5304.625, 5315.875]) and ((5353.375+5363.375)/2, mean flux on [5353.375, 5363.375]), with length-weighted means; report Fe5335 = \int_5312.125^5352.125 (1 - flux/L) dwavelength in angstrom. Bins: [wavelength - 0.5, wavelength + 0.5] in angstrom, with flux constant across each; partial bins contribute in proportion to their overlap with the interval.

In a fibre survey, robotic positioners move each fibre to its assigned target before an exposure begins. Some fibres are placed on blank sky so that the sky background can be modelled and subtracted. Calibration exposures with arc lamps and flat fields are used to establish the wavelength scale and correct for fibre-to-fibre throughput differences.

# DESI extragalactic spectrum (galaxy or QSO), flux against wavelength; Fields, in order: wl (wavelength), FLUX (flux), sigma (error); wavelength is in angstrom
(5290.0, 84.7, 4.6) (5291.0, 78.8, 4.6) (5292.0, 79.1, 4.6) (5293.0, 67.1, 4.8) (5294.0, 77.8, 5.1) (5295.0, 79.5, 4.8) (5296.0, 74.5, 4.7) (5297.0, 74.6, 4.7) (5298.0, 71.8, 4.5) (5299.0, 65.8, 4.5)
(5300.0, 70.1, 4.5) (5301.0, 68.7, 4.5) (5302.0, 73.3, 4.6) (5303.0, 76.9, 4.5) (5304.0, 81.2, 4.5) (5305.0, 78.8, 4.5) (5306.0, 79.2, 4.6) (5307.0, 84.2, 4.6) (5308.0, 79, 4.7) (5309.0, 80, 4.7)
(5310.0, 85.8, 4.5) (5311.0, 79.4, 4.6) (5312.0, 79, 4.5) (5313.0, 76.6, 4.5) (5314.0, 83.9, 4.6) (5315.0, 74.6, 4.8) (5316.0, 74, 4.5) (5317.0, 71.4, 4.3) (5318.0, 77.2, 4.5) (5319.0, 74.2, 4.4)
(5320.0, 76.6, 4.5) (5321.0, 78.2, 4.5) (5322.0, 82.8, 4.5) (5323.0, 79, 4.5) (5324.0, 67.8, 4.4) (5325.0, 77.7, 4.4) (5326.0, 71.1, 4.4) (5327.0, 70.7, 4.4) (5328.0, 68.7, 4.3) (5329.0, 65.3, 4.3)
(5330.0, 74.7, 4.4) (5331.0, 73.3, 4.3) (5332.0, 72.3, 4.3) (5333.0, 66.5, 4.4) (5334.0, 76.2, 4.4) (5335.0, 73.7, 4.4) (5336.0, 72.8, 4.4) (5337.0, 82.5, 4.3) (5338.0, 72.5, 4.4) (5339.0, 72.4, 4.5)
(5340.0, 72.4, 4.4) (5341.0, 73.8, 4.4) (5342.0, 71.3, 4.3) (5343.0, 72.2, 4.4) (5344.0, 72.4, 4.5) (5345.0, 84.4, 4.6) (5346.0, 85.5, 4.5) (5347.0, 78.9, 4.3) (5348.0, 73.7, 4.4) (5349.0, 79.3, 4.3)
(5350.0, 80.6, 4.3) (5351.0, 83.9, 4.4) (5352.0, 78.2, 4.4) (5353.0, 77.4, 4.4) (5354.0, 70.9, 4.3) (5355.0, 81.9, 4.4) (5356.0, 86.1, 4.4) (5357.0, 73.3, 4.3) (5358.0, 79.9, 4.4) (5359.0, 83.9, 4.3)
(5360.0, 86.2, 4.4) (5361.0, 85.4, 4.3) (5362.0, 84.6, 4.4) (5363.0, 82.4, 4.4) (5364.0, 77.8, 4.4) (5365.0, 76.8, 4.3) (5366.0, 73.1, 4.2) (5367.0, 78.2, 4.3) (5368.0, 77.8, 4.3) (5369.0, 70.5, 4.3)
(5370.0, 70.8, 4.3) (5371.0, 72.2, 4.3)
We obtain 2.59 angstrom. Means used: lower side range 79.9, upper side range 81.4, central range 75.3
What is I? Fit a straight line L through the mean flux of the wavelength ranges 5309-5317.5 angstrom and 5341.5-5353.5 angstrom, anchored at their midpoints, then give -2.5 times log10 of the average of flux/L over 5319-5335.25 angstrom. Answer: 0.068 mag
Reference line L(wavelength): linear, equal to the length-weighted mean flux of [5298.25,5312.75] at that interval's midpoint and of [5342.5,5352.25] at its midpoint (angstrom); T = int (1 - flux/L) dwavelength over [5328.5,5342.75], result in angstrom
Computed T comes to 1.0 angstrom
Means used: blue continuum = 77.1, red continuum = 78.9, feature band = 72.8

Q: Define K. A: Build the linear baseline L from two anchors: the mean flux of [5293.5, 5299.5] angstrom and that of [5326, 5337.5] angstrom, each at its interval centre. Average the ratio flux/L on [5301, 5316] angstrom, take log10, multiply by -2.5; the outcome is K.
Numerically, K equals -0.08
